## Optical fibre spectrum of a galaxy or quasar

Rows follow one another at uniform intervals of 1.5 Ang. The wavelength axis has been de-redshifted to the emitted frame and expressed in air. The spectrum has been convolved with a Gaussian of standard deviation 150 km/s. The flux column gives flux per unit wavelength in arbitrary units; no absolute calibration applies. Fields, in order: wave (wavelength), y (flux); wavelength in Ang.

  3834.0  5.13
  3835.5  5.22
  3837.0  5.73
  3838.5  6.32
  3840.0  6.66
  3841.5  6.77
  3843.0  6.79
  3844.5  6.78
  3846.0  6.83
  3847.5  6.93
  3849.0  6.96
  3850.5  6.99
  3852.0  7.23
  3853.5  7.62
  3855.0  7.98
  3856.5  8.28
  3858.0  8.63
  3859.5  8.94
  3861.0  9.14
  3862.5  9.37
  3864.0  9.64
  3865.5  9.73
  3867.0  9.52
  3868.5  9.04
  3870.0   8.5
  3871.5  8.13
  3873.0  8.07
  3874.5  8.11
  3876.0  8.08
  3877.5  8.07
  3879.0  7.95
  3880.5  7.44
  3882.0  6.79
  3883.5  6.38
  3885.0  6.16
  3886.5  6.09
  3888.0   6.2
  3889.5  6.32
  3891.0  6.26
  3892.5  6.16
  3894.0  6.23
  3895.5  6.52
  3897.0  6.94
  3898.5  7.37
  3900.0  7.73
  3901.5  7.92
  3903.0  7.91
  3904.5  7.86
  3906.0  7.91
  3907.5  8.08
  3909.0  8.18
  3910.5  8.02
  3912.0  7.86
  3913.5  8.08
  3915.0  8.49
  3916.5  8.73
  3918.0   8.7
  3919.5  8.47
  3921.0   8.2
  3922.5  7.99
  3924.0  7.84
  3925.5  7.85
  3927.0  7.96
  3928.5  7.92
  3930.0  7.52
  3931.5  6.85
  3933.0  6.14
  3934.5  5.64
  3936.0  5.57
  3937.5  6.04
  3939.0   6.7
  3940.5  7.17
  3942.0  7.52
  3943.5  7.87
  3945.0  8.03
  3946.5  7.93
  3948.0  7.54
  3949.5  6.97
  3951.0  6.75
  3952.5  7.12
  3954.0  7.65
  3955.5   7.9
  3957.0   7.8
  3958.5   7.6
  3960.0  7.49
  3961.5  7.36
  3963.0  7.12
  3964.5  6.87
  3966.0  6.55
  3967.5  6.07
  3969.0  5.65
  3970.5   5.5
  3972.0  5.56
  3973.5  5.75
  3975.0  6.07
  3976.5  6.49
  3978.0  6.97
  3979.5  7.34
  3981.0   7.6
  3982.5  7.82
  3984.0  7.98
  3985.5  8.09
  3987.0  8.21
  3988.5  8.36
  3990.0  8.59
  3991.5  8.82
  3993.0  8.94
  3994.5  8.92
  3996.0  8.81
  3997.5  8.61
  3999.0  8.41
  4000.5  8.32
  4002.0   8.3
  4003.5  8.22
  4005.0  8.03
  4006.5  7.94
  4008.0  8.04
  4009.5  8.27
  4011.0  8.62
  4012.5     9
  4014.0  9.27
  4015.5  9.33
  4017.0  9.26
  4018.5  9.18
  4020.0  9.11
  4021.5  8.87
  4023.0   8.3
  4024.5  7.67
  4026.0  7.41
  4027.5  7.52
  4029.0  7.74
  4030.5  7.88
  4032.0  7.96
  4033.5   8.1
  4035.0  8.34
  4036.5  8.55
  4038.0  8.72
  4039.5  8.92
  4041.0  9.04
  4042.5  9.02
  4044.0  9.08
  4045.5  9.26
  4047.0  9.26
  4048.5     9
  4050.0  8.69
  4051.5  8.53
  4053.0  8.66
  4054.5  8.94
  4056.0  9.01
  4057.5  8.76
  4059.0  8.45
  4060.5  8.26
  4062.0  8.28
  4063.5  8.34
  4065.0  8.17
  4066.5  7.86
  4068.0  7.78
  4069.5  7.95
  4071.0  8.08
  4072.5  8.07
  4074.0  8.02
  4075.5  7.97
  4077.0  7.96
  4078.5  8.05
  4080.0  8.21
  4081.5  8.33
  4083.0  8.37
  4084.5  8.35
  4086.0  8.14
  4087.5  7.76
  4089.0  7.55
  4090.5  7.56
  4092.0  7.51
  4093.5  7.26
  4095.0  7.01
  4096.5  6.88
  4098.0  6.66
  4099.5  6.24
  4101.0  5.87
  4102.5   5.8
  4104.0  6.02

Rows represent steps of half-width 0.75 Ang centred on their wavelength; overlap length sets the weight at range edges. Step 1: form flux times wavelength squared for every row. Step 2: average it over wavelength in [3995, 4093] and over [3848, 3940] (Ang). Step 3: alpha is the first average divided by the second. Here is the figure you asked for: 1.18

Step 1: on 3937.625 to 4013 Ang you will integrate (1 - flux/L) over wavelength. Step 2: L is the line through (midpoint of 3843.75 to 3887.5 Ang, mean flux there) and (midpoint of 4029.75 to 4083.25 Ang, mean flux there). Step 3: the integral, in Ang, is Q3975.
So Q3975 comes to 5.9 Ang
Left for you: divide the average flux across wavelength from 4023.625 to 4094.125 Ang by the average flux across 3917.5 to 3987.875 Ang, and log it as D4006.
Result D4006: 1.15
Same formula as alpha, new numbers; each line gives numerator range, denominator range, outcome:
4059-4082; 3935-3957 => 1.20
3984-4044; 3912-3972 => 1.21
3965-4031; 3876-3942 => 1.13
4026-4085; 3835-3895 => 1.24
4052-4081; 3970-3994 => 1.16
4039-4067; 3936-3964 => 1.25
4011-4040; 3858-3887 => 1.12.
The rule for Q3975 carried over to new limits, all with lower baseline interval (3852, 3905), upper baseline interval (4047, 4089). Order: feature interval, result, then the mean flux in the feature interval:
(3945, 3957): 0.73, 7.47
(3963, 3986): 3.83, 6.69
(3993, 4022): -1.94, 8.66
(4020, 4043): -0.27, 8.29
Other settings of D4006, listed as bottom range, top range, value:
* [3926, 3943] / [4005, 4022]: 1.28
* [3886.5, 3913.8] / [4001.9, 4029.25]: 1.16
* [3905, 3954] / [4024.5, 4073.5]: 1.11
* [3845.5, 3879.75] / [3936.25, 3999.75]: 0.89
